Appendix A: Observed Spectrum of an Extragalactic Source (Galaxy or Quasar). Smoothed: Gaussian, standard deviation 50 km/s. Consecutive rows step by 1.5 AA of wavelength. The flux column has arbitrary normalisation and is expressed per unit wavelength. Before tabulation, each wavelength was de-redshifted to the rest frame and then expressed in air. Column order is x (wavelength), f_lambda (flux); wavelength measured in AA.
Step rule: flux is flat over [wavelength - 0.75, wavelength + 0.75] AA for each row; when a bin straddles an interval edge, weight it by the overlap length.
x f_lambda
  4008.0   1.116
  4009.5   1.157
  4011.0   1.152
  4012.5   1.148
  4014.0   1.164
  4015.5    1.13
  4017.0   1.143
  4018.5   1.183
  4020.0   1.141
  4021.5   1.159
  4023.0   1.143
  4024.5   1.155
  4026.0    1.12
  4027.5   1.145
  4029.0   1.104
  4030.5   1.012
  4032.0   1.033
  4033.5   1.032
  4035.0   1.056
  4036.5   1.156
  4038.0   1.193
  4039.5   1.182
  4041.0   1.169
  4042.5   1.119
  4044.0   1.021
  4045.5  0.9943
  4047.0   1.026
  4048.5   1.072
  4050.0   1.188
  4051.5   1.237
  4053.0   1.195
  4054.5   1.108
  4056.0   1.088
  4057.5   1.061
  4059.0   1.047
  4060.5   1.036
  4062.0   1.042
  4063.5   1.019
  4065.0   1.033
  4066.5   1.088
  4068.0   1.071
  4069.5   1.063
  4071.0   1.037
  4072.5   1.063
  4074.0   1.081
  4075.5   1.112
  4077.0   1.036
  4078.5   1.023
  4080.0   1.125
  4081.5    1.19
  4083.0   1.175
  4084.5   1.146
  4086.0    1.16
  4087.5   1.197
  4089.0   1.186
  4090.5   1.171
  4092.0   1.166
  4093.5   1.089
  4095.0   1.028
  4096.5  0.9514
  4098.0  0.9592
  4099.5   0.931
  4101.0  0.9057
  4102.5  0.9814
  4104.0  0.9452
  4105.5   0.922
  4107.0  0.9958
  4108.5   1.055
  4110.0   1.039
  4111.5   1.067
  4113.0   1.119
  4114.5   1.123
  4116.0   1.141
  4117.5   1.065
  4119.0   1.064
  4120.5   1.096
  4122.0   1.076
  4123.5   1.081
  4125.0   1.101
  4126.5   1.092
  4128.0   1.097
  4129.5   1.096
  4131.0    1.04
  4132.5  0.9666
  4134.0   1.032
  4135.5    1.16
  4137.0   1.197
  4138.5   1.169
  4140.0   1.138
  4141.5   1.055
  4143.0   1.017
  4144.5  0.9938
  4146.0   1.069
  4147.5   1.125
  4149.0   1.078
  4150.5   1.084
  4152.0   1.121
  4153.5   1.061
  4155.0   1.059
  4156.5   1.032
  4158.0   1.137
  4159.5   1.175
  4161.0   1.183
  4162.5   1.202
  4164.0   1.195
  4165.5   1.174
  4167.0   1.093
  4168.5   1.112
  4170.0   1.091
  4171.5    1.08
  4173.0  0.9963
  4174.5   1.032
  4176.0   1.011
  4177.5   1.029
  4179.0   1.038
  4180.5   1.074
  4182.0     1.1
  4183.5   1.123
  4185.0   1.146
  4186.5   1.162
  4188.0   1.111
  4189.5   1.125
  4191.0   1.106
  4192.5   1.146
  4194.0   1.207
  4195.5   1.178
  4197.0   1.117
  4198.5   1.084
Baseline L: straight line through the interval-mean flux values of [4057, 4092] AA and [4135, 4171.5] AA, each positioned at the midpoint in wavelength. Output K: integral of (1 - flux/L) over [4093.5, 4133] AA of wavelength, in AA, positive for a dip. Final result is 2.38 AA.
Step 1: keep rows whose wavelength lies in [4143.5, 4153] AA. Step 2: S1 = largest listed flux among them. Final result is 1.125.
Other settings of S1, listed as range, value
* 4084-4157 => 1.197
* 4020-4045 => 1.193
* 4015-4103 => 1.237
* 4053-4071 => 1.195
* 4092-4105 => 1.166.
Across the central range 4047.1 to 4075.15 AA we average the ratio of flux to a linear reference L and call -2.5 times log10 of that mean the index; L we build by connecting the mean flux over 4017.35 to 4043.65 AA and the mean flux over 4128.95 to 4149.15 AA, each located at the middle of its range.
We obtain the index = 0.03 mag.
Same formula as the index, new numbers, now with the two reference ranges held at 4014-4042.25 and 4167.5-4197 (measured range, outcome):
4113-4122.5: 0.01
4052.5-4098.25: 0.03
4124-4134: 0.04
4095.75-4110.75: 0.15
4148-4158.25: 0.02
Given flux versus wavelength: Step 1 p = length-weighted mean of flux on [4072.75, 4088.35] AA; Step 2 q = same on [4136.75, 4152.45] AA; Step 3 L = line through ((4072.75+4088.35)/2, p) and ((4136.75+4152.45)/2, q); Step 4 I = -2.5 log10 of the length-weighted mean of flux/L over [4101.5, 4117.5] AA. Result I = 0.07 mag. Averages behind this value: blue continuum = 1.12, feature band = 1.04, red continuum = 1.09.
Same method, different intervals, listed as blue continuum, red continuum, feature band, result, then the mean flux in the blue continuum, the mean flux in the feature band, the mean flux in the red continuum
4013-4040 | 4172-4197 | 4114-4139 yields 0.016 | 1.12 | 1.09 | 1.1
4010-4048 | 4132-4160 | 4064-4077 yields 0.040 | 1.12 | 1.07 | 1.09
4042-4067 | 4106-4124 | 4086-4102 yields 0.015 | 1.08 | 1.06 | 1.07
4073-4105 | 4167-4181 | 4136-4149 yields -0.035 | 1.07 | 1.1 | 1.05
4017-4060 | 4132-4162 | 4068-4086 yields 0.009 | 1.11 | 1.1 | 1.09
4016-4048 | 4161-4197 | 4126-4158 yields 0.029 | 1.11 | 1.08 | 1.11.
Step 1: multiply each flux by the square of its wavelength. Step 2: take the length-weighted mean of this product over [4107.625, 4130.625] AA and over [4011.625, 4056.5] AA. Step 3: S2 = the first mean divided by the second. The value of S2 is 1.0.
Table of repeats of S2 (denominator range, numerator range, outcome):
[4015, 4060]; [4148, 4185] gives 1.05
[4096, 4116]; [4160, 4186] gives 1.13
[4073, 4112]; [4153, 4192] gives 1.08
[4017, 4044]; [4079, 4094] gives 1.06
